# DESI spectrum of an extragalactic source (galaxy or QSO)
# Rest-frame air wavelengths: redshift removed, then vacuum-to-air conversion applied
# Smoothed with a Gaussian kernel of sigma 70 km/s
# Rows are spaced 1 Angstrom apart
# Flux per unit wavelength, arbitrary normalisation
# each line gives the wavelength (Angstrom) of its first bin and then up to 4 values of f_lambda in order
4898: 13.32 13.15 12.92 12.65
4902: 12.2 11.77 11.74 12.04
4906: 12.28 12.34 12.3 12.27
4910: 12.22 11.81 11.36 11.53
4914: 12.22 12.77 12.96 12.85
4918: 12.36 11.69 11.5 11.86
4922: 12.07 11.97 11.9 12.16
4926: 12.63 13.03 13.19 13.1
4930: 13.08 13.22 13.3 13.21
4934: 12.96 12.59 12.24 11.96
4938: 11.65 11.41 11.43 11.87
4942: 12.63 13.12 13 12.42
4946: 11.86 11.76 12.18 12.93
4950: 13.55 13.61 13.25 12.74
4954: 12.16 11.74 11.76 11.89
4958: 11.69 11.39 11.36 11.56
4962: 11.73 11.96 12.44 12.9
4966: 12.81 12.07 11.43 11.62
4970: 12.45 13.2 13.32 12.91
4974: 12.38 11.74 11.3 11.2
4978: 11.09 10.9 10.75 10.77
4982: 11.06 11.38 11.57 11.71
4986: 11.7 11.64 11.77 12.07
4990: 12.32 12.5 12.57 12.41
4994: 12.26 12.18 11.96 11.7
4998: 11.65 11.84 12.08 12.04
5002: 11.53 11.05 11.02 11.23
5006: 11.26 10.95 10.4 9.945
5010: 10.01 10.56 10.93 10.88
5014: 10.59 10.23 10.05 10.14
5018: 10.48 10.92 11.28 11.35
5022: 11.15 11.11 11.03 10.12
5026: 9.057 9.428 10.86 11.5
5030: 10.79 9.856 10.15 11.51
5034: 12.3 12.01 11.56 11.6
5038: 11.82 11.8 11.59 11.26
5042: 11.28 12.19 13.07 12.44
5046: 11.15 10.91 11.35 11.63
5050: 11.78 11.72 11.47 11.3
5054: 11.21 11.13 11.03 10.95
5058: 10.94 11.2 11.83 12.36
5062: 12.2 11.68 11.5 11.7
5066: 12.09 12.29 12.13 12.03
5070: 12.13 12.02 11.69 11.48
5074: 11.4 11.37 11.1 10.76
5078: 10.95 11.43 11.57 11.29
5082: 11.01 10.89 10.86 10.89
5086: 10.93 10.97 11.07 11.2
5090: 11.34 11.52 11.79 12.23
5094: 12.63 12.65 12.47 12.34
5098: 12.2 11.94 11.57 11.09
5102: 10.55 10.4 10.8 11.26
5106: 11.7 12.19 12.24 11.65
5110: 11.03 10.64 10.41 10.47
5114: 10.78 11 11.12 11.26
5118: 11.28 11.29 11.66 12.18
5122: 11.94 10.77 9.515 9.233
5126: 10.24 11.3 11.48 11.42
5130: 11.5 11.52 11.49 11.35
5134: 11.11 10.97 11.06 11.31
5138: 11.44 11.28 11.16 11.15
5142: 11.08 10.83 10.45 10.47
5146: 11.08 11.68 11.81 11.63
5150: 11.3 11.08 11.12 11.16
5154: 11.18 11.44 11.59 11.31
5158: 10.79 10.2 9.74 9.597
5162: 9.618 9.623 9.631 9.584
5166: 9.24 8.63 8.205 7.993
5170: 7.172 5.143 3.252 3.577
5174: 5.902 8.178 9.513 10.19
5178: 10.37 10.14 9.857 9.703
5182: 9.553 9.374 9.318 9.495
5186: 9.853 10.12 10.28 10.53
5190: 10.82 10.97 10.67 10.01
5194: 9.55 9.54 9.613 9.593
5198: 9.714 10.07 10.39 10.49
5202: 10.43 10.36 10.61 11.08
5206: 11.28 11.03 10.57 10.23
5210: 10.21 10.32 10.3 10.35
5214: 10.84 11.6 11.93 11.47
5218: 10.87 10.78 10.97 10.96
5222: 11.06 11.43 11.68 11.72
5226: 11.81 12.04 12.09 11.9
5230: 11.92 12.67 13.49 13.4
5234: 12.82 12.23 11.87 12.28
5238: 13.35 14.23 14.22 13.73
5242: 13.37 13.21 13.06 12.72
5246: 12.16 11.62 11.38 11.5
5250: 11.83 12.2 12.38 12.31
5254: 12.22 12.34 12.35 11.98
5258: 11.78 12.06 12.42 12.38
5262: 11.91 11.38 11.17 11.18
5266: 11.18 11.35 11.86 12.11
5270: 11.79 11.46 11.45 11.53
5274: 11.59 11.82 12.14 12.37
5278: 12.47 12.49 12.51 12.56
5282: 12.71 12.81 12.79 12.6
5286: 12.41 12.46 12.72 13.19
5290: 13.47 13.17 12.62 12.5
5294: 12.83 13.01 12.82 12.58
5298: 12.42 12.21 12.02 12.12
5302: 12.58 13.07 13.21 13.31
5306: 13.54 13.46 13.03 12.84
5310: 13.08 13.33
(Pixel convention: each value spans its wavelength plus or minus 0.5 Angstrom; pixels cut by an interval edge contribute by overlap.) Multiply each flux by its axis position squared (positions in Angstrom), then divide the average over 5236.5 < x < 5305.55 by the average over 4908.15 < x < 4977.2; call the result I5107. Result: 1.1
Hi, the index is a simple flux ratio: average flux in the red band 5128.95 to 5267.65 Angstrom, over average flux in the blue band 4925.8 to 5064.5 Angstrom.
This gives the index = 0.9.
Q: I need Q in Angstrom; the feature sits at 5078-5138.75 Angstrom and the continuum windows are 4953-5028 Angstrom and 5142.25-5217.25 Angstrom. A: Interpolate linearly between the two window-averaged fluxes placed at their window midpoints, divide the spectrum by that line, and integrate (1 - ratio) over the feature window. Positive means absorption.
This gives -4.4 Angstrom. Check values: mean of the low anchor 11.5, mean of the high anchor 9.95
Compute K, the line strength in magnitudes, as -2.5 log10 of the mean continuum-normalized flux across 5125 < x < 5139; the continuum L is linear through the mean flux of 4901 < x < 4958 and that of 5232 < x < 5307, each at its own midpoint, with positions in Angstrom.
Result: 0.11 mag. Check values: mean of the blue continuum 12.3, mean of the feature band 11.2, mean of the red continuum 12.4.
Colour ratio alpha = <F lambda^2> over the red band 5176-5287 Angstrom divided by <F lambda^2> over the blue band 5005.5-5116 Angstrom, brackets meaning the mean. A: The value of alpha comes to 1.09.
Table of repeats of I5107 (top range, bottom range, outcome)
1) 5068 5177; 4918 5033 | 0.97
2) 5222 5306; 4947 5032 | 1.19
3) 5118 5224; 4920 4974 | 0.91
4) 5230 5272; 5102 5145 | 1.16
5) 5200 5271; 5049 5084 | 1.09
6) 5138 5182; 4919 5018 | 0.88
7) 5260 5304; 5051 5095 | 1.16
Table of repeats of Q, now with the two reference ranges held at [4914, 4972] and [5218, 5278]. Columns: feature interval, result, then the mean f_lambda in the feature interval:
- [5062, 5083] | 1.1 Angstrom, 11.6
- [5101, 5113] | 1.1 Angstrom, 11.1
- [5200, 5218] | 2.0 Angstrom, 10.8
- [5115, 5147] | 2.9 Angstrom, 11.1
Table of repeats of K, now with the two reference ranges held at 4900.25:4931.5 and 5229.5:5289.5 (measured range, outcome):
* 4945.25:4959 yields -0.01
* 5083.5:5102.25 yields 0.06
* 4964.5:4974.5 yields -0.02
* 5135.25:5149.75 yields 0.11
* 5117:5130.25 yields 0.12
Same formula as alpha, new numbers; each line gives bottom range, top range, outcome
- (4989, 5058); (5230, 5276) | 1.19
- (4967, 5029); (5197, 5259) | 1.13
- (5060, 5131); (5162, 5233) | 0.92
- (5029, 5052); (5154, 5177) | 0.79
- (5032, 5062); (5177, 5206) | 0.92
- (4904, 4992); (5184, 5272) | 1.05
